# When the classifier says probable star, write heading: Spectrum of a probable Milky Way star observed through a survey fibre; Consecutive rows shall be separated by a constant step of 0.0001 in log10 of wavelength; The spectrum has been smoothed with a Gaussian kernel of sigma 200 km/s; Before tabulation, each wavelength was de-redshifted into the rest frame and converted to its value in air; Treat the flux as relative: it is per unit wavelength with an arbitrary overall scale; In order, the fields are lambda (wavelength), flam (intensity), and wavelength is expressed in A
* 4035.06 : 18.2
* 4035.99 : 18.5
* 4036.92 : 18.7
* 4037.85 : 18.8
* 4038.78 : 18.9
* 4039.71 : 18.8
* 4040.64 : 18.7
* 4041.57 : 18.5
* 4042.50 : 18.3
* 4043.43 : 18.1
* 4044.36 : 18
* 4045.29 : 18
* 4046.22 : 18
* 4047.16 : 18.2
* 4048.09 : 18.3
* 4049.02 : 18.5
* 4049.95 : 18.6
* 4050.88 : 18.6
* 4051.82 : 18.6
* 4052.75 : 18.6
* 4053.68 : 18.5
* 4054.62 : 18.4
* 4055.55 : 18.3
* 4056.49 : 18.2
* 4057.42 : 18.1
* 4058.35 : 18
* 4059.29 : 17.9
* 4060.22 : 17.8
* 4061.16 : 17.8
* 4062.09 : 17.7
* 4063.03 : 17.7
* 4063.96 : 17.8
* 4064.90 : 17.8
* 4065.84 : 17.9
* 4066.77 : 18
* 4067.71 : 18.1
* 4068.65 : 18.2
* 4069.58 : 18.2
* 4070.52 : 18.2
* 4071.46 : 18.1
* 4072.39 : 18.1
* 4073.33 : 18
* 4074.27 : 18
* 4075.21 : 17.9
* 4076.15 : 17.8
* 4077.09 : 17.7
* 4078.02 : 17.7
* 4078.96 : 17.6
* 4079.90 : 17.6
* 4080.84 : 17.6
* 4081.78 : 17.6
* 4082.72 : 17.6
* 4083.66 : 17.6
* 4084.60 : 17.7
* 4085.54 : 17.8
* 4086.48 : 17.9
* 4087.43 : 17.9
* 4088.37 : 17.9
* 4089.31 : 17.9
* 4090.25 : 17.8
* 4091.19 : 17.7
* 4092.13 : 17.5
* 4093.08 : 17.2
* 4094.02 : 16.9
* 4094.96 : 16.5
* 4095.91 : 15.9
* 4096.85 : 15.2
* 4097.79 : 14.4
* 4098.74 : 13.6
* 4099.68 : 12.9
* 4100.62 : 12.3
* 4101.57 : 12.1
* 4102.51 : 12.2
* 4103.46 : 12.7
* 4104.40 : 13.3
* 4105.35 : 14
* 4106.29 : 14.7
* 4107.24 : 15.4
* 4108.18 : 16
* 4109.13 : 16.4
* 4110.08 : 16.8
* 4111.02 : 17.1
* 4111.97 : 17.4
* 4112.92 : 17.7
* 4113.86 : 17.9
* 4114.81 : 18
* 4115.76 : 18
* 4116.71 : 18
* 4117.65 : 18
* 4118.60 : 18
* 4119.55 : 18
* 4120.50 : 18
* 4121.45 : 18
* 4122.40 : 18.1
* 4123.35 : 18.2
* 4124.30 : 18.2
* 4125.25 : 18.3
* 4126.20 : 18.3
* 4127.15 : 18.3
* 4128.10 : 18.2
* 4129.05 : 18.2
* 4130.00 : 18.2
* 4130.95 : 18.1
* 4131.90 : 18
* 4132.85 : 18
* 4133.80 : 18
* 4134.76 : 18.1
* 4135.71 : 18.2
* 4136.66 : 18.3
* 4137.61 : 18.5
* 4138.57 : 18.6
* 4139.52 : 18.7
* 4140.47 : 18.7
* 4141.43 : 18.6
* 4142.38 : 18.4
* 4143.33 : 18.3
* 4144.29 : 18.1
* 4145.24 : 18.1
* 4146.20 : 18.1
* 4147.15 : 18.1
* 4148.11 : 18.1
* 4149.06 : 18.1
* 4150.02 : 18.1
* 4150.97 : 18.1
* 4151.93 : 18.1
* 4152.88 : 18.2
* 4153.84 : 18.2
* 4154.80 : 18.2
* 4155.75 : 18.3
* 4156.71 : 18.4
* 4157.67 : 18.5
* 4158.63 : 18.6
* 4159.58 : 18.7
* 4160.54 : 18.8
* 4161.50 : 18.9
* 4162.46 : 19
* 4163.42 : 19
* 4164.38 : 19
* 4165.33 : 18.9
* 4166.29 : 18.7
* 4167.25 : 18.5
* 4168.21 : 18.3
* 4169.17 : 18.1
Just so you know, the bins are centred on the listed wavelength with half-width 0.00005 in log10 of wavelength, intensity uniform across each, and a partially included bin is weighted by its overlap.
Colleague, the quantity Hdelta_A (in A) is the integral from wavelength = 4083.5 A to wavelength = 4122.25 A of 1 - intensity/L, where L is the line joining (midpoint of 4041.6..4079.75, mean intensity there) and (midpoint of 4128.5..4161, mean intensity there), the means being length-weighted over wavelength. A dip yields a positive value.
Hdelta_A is 3.9 A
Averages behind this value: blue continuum 18.1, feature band 16.4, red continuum 18.3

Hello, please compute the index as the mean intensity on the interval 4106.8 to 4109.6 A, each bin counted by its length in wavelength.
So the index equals 15.9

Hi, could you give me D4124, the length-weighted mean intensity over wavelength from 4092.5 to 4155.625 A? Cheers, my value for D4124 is 17.1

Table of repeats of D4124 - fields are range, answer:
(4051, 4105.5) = 17.1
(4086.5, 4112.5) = 15.6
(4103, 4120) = 16.5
